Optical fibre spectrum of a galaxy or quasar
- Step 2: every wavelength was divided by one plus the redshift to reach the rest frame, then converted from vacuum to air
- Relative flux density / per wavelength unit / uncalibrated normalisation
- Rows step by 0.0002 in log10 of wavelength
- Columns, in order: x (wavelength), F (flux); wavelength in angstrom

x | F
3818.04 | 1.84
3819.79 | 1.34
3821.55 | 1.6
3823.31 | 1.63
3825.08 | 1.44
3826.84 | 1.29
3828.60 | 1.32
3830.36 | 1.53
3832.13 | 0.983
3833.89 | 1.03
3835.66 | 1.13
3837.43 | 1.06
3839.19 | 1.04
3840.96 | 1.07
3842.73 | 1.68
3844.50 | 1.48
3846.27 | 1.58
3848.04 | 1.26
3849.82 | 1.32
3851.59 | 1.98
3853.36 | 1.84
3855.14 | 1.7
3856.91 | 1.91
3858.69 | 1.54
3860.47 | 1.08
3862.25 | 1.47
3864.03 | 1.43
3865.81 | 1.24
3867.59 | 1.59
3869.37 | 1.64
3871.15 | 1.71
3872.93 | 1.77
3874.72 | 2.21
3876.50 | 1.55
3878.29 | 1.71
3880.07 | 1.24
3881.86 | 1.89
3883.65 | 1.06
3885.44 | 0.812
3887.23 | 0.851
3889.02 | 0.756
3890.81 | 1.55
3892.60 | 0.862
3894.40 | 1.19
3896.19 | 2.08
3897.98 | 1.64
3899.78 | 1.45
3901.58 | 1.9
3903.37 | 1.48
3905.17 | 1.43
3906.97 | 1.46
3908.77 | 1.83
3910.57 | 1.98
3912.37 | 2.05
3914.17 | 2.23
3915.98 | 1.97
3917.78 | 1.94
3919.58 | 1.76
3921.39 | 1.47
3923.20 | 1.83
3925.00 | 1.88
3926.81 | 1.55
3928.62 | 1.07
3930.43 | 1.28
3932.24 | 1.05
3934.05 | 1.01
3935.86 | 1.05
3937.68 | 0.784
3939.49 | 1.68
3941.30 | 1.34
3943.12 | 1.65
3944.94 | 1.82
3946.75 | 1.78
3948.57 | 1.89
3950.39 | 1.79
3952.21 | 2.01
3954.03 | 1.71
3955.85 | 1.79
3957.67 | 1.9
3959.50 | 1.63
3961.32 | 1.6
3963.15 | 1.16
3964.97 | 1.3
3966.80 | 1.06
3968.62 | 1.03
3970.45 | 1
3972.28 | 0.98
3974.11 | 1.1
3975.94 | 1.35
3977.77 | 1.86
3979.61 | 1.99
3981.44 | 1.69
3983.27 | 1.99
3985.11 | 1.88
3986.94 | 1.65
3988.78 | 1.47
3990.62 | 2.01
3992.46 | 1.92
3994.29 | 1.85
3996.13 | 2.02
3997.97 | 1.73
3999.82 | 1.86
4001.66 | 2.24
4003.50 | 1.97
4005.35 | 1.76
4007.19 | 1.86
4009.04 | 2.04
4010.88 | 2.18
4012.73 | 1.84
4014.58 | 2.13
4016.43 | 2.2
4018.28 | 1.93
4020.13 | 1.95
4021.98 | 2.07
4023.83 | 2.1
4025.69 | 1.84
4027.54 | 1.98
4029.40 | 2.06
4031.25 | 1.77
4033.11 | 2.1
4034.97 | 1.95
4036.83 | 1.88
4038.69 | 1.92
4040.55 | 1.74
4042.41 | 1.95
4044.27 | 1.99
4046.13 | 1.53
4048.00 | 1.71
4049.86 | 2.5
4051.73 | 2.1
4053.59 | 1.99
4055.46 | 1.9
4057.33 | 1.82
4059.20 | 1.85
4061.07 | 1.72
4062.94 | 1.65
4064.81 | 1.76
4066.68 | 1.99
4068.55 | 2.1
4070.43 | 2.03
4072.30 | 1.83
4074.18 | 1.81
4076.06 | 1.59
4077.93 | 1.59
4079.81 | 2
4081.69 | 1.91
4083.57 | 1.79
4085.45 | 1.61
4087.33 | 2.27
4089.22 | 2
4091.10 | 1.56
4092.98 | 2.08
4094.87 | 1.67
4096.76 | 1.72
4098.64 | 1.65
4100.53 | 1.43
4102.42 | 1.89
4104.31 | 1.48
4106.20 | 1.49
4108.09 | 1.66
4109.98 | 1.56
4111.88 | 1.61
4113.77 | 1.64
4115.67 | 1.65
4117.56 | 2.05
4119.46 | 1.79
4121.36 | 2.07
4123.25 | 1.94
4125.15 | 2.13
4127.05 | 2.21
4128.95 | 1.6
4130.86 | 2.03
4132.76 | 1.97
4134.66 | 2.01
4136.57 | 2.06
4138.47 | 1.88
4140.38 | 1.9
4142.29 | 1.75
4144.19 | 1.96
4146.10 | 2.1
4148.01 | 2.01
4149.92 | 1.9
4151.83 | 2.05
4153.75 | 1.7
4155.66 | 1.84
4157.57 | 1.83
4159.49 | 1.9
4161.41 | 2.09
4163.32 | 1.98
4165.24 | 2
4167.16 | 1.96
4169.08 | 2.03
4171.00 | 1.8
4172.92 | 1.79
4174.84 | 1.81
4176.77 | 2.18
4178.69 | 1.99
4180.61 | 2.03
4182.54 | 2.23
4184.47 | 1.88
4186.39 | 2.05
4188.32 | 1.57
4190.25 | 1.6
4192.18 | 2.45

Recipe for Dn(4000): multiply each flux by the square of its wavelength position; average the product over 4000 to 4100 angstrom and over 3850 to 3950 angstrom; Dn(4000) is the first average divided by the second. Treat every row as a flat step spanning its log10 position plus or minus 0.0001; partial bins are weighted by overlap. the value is 1.3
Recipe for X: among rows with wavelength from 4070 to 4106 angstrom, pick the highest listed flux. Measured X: 2.27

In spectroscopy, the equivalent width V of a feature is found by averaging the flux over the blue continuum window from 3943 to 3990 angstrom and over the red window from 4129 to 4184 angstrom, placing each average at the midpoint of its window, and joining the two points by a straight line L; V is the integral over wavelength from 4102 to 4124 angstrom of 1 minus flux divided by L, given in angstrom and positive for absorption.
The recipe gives 1.6 angstrom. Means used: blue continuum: 1.58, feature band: 1.73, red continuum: 1.95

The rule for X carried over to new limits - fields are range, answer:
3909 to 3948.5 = 2.23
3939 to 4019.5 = 2.24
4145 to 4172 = 2.1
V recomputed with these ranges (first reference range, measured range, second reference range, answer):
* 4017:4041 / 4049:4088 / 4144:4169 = 1.2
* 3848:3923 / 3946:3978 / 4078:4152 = 3.4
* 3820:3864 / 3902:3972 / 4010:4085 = 3.6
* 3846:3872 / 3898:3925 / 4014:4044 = -1.4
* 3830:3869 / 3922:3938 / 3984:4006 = 3.5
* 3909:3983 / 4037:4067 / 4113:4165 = -2.0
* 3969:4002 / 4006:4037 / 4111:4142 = -4.6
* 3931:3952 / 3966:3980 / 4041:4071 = 2.8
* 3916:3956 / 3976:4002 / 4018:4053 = -1.1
